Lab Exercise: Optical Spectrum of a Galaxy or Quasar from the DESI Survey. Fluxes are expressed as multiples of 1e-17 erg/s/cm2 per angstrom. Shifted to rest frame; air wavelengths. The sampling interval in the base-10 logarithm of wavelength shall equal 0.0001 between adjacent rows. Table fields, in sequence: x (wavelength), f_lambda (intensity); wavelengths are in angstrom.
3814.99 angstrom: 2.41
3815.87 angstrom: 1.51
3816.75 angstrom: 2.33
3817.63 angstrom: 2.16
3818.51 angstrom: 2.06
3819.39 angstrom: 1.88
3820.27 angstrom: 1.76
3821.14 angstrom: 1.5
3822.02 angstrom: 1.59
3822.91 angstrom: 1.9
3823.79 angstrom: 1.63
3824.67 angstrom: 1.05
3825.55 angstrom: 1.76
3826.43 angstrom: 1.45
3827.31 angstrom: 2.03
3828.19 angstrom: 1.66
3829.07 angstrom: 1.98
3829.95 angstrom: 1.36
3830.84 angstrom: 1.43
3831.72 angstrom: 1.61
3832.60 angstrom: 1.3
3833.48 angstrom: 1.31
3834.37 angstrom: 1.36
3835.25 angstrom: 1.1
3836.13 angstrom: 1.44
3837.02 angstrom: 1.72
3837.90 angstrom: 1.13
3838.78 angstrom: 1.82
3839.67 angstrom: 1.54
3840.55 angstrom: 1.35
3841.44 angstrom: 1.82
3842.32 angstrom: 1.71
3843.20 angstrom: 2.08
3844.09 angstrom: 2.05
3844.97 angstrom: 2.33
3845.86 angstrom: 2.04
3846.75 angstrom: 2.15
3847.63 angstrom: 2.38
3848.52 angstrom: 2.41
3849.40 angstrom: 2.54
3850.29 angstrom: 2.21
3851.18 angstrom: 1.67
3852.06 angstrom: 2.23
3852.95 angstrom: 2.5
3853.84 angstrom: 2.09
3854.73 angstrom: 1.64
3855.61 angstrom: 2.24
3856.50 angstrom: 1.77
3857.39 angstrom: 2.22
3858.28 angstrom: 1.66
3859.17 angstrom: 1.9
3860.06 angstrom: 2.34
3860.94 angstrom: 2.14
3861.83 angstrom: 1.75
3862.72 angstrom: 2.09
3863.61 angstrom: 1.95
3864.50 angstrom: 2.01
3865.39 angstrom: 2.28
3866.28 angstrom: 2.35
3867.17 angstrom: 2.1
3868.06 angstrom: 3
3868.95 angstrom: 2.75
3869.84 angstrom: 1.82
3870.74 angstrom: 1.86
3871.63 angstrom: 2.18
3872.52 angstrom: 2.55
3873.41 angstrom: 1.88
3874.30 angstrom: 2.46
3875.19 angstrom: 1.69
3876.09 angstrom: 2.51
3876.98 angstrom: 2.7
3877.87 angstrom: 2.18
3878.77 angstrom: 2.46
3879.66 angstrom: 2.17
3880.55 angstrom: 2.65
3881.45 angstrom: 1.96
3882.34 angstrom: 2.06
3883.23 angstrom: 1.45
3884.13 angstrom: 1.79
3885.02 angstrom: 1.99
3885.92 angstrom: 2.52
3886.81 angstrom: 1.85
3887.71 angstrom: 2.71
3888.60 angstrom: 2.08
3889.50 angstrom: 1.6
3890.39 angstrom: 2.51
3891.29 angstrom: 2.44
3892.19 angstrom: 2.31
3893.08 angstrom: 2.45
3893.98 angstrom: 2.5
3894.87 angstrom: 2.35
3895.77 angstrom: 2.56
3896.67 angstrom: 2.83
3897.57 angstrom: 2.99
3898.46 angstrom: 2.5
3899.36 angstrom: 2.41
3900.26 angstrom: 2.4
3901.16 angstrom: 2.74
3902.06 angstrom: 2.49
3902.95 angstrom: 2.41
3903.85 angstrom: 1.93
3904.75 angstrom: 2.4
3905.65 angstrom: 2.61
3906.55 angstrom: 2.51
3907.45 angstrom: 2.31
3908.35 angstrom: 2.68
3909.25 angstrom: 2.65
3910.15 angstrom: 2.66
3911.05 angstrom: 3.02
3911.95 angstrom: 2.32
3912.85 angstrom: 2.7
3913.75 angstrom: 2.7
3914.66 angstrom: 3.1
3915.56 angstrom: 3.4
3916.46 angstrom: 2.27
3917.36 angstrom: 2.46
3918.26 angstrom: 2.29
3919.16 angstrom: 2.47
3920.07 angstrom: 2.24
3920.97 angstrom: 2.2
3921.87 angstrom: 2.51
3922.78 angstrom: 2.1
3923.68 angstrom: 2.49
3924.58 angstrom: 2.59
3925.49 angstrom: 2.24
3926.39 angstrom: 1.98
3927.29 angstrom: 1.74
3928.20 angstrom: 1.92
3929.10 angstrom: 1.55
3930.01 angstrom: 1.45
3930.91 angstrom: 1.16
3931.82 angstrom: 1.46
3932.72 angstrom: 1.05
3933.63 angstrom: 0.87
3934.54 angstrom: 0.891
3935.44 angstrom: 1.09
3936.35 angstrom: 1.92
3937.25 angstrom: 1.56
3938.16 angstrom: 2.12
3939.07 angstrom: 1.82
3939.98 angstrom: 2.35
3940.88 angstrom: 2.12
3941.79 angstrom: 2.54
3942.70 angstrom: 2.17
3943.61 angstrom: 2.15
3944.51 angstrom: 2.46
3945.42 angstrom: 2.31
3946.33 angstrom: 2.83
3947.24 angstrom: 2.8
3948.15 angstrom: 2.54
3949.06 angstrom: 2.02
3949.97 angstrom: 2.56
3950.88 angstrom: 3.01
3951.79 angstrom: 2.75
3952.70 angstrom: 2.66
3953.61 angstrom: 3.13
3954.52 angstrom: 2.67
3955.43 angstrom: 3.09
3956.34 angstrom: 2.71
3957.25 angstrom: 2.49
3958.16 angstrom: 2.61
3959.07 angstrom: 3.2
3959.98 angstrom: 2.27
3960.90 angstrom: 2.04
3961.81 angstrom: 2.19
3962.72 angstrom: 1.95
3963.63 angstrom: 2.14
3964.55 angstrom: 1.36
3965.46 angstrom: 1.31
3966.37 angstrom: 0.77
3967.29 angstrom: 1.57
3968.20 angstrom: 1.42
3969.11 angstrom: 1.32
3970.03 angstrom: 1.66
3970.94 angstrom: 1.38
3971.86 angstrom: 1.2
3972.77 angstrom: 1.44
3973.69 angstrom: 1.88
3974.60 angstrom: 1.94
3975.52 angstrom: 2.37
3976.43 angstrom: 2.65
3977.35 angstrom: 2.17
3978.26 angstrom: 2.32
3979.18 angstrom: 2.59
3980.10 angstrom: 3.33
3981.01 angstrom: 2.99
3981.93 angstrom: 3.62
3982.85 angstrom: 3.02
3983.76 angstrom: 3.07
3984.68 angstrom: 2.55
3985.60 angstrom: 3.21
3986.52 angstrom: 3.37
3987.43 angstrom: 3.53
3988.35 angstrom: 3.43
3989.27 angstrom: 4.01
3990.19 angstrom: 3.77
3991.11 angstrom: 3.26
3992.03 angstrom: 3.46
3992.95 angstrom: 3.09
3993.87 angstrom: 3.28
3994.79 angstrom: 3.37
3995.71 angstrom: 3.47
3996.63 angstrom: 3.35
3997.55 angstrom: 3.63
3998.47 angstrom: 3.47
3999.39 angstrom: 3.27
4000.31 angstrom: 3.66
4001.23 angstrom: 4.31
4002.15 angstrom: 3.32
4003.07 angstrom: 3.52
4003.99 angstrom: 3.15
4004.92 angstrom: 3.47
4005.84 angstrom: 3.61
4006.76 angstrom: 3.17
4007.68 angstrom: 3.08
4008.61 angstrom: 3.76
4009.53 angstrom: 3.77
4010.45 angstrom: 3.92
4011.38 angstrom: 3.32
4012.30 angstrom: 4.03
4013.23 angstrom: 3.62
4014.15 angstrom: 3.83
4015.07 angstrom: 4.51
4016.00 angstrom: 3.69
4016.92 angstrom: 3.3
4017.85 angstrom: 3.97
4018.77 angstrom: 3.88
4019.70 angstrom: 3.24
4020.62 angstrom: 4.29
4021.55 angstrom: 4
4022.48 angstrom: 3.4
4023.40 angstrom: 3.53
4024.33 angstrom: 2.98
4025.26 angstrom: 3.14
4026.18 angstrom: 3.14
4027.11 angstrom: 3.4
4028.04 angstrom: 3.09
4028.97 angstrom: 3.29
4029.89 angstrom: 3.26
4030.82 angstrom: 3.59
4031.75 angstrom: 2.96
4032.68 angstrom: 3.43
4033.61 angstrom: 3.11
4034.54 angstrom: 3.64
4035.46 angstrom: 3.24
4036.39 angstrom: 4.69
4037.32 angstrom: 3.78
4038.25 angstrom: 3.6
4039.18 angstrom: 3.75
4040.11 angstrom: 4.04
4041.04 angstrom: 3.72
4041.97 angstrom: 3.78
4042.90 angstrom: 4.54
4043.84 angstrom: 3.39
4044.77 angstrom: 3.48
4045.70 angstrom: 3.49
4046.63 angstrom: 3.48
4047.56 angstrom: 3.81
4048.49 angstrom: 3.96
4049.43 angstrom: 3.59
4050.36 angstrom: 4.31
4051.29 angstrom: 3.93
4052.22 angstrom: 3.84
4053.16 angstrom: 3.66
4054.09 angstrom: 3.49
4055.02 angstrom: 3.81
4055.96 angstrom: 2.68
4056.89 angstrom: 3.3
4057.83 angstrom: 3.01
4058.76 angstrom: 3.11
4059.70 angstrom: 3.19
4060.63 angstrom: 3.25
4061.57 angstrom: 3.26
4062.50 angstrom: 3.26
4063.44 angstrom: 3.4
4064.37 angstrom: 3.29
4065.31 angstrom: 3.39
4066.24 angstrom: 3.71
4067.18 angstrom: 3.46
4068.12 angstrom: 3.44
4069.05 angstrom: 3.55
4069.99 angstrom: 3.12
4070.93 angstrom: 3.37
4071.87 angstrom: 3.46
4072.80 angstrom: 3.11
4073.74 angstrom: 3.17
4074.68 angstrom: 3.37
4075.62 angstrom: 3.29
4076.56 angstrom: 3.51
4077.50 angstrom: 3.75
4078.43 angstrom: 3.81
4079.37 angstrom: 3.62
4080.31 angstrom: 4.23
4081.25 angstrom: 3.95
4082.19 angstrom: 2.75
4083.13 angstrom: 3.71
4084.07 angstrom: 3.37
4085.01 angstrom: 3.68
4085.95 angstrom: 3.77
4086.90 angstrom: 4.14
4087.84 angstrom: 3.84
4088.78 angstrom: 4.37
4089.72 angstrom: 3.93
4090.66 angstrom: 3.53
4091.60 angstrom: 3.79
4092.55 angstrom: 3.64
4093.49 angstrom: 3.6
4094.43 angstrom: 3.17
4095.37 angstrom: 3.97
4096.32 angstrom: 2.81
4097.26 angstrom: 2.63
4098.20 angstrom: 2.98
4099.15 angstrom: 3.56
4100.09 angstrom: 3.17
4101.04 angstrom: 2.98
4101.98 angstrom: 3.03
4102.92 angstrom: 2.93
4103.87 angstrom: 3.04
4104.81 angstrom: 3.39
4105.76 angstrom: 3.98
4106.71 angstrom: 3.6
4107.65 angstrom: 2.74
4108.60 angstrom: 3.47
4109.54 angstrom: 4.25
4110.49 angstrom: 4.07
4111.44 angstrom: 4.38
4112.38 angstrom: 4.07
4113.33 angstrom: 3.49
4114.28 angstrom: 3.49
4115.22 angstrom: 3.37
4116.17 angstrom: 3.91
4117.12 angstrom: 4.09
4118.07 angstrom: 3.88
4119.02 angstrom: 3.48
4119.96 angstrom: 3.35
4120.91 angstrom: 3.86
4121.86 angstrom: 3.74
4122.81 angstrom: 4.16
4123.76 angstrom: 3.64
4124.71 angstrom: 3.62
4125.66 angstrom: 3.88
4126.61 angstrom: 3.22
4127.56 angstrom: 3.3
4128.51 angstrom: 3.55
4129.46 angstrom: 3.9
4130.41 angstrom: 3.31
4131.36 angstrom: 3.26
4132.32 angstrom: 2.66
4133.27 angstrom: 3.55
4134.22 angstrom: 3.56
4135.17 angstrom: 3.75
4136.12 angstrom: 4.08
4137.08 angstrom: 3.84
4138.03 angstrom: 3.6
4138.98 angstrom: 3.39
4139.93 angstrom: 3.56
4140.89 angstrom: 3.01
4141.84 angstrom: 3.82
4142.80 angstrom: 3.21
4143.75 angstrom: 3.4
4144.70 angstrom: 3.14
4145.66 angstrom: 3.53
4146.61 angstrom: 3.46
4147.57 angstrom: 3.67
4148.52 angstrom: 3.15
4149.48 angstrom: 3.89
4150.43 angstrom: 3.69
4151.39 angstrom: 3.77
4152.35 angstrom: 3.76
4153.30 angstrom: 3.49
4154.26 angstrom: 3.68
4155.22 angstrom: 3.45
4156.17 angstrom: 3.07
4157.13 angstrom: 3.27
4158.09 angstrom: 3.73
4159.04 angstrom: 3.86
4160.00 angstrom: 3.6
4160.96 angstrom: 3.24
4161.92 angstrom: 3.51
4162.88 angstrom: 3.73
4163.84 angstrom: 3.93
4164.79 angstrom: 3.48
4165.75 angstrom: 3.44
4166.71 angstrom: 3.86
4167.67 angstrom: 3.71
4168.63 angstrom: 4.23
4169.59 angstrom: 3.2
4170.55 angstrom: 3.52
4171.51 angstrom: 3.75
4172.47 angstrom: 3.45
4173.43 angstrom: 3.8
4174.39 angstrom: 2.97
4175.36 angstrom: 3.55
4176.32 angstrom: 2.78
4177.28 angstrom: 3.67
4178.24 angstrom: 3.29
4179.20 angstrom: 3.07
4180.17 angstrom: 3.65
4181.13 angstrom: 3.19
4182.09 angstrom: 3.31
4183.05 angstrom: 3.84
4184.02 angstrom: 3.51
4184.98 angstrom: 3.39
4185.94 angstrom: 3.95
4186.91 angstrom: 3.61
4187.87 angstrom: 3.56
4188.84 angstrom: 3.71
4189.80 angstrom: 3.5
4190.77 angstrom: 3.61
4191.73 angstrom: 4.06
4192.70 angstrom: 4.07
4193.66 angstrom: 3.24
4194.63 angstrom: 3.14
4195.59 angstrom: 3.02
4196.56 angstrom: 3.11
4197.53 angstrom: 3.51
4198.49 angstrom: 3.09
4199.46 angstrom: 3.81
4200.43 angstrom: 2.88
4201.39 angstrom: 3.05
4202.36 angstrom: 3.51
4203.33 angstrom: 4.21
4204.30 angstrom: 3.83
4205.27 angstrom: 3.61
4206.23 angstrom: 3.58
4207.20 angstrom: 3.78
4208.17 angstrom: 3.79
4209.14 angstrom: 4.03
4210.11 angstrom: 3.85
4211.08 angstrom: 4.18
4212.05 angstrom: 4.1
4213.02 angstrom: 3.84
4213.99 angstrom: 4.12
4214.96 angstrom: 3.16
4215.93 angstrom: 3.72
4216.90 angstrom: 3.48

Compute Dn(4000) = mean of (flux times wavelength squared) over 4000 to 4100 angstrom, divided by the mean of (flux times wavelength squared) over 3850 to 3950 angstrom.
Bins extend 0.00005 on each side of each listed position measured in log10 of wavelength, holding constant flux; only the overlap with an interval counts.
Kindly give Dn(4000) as 1.73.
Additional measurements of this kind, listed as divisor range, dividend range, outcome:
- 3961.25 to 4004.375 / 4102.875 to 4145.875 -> 1.42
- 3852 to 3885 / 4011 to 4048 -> 1.83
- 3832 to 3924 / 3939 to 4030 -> 1.39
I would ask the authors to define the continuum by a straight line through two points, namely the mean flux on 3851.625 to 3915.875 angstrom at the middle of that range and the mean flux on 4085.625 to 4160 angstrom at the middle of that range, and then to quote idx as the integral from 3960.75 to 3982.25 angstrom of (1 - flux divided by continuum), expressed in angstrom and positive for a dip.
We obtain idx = 6.24 angstrom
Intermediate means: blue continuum 2.32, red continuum 3.56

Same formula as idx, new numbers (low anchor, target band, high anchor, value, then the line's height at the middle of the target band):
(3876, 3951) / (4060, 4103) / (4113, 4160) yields -2.98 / 3.24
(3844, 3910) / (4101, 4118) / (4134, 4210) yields -1.67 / 3.27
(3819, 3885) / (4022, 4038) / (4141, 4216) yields -3.24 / 2.82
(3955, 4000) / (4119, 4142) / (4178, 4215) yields -1.87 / 3.29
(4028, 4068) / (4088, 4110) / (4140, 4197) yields 0.67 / 3.53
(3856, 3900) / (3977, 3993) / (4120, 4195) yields -2.50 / 2.73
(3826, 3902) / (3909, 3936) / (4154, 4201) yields 2.53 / 2.34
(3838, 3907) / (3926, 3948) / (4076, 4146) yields 6.14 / 2.57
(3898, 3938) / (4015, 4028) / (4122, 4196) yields -3.73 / 2.77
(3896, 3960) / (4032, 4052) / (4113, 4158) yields -4.92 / 3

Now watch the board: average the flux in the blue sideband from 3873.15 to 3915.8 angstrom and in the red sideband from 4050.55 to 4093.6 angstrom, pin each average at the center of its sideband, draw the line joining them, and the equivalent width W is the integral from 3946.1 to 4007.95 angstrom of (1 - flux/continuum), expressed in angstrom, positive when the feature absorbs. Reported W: 4.3 angstrom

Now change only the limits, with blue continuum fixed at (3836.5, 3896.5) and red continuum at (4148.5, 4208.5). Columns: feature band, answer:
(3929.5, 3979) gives 9.5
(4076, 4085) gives -1.6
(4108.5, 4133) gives -3.0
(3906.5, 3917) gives -1.7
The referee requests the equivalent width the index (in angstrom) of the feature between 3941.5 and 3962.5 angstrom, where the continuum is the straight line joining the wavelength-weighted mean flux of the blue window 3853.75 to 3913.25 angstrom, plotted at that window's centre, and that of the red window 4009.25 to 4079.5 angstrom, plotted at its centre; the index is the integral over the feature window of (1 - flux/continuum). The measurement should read 1.9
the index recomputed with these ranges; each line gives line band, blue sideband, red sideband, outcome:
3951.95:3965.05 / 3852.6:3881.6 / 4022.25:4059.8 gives 1.9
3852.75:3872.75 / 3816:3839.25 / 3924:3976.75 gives -4.5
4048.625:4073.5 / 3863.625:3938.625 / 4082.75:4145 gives -1.6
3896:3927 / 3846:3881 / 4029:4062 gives 0.5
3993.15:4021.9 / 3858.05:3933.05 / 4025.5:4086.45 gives -4.3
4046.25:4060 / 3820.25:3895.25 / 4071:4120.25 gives -1.2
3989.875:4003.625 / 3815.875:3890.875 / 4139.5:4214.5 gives -4.1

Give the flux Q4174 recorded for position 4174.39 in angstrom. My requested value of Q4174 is 2.97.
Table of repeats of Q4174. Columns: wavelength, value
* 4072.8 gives 3.11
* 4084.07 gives 3.37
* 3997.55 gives 3.63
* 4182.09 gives 3.31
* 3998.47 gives 3.47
